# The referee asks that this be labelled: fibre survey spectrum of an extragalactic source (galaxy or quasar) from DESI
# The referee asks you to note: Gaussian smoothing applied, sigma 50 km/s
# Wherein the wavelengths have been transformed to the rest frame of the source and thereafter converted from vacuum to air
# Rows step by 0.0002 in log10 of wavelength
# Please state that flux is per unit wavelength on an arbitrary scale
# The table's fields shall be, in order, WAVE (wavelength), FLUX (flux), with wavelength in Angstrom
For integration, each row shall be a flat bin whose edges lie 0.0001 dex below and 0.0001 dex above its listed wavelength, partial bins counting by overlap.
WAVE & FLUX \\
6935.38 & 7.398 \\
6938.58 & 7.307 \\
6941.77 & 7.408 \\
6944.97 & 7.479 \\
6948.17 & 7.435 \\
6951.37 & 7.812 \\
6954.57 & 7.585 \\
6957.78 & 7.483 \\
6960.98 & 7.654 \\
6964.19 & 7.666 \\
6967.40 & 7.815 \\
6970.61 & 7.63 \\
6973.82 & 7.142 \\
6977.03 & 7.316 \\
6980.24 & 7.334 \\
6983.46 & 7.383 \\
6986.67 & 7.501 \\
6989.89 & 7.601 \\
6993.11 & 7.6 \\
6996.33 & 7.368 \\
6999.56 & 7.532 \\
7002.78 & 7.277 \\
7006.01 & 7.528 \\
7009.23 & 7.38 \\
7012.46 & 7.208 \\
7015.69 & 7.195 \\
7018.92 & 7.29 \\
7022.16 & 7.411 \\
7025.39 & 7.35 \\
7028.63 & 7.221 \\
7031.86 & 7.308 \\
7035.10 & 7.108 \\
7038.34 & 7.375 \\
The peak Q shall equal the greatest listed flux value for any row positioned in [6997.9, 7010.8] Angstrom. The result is 7.532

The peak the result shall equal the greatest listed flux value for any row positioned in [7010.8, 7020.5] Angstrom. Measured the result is 7.29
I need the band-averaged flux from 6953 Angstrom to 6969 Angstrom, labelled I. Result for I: 7.64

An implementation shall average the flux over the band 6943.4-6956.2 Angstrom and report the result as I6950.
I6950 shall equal 7.57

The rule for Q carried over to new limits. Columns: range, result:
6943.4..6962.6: 7.812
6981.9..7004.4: 7.601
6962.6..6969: 7.815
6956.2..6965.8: 7.666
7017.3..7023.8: 7.411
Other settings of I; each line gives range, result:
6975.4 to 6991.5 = 7.43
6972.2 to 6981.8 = 7.27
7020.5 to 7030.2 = 7.32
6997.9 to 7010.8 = 7.43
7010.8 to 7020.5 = 7.23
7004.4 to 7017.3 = 7.33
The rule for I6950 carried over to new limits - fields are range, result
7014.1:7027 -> 7.31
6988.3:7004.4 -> 7.47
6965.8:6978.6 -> 7.48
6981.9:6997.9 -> 7.49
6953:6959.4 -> 7.53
